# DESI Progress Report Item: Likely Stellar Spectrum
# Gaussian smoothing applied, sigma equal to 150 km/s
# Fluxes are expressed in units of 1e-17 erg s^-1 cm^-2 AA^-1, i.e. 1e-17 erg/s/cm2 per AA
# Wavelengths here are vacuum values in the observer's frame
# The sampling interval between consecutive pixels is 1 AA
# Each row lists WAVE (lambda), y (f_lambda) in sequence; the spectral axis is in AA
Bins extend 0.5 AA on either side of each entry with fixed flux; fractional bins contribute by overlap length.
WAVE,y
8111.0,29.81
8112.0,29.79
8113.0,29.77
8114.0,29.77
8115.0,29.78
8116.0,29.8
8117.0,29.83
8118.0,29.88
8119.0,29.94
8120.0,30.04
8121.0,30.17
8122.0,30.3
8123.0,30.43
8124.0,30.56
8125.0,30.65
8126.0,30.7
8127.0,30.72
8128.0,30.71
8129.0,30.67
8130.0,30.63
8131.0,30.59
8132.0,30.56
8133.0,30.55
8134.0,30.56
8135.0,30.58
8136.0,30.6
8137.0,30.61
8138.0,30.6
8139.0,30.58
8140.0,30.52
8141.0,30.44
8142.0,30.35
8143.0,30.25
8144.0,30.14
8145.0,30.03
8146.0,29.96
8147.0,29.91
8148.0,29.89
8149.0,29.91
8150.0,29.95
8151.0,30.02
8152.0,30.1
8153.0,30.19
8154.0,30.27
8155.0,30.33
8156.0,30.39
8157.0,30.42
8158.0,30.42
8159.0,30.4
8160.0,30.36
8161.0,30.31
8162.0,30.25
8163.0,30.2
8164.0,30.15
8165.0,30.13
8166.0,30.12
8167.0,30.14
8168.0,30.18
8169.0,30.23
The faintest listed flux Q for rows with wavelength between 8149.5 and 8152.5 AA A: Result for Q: 29.95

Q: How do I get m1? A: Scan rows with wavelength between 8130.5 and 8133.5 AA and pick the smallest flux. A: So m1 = 30.55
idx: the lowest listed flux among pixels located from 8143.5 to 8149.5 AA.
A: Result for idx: 29.89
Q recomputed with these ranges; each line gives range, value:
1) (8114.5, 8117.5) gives 29.78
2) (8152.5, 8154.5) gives 30.19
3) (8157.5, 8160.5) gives 30.36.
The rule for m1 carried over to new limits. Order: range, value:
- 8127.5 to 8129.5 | 30.67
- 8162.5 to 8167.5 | 30.12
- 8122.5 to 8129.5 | 30.43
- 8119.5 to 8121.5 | 30.04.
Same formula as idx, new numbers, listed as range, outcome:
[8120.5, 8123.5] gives 30.17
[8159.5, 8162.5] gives 30.25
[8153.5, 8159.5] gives 30.27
